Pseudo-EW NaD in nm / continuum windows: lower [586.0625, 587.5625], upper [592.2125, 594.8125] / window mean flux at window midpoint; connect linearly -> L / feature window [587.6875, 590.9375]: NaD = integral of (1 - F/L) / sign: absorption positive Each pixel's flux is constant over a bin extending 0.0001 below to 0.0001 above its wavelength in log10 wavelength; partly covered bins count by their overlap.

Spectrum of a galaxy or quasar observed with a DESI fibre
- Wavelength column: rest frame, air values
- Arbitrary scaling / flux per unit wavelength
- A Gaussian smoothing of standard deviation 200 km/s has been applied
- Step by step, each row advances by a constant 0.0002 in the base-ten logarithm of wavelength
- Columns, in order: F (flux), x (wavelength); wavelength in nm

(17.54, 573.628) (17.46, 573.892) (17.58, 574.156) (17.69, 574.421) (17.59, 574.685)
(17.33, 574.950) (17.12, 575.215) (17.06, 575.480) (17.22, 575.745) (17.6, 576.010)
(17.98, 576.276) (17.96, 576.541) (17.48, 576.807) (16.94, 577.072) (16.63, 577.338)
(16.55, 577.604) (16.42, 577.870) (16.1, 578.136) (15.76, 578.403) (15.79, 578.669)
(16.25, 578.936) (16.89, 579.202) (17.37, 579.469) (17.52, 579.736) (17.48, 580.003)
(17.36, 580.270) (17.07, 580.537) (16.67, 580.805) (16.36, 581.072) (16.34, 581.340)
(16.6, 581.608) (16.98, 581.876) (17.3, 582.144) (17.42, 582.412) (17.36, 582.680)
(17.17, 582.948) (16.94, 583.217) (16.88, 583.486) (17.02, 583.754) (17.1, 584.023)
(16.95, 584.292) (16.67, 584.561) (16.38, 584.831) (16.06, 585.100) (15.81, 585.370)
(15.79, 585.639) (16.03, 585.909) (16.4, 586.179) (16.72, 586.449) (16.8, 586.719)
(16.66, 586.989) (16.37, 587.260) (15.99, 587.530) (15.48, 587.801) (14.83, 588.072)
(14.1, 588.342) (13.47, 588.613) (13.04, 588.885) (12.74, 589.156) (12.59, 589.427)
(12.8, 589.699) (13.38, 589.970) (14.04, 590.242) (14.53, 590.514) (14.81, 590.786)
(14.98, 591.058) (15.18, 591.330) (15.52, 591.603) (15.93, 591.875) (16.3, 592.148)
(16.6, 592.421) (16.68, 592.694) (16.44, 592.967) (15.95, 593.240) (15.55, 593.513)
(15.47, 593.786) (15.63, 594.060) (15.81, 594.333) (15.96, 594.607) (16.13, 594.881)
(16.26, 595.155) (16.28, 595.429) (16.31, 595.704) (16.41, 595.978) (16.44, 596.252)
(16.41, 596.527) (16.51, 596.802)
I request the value 0.503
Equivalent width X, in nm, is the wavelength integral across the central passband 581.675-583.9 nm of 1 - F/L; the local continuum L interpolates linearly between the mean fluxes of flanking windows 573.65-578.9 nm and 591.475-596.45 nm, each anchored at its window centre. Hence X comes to -0.055 nm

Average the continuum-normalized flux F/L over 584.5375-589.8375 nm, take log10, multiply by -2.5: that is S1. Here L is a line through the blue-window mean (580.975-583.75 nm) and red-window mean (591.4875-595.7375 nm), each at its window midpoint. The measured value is 0.094 mag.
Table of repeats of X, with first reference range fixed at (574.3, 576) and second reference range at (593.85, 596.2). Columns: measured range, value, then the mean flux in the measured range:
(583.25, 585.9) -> 0.04 nm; 16.5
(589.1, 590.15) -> 0.22 nm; 12.9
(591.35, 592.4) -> 0.02 nm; 15.9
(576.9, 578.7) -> 0.09 nm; 16.4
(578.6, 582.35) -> 0.03 nm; 16.9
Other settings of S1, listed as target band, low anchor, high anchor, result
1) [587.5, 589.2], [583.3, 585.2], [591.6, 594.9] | 0.16 mag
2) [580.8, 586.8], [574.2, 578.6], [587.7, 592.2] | -0.08 mag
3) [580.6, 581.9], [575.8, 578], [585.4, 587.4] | 0.02 mag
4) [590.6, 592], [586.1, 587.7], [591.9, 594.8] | 0.06 mag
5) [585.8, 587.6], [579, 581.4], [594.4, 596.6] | 0.02 mag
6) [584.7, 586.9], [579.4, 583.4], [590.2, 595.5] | 0.02 mag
